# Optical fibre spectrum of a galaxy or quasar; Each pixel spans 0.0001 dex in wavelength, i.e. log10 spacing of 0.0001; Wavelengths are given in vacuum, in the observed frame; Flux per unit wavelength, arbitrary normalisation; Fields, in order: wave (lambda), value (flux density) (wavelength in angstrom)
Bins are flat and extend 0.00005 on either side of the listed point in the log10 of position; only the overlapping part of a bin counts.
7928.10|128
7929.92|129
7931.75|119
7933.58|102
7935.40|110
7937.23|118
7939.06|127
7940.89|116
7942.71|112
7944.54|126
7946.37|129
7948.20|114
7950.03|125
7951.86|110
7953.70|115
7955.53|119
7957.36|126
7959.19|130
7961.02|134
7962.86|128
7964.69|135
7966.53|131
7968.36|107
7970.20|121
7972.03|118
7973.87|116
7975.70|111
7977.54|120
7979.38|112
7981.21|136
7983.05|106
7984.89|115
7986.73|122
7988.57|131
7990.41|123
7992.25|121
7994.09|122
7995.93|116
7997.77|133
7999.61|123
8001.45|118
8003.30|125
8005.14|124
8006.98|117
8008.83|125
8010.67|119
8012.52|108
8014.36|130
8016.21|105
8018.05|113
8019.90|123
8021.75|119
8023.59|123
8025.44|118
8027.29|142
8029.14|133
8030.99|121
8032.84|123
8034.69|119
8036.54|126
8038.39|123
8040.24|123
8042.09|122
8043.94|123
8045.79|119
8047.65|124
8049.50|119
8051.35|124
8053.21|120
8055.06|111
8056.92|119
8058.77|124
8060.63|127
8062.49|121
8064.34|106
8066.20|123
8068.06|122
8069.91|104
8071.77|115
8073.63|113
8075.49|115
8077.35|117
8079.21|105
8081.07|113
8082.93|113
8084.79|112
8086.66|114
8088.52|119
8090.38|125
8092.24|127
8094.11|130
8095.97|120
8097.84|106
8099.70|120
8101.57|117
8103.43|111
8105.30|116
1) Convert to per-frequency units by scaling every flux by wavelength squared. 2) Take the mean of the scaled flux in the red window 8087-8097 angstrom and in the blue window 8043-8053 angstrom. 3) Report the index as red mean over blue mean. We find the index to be 1.0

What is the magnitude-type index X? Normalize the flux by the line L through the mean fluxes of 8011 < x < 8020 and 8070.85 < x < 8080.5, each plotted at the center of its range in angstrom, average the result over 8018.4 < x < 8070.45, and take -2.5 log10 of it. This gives -0.067 mag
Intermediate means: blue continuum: 115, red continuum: 113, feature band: 121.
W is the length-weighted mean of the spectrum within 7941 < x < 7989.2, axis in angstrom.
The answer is 121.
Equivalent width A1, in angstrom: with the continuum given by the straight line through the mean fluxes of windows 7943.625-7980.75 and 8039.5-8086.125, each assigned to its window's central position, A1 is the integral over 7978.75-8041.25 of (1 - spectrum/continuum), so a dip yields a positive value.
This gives -1.16 angstrom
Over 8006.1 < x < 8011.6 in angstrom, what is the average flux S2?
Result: 120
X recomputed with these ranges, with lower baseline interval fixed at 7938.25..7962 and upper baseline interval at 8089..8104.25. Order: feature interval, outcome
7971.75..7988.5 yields 0.03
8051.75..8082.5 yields 0.04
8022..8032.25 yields -0.05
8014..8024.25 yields 0.02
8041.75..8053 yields -0.01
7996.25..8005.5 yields -0.03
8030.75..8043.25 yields -0.02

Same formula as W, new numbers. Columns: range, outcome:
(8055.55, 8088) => 115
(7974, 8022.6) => 120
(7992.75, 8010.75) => 122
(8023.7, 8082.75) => 120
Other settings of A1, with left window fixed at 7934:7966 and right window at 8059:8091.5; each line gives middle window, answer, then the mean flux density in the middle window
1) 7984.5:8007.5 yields -0.6 angstrom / 123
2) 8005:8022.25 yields 0.1 angstrom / 118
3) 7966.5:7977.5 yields 0.4 angstrom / 116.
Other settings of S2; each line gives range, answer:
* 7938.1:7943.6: 118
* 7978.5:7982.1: 124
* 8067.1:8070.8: 113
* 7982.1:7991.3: 119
